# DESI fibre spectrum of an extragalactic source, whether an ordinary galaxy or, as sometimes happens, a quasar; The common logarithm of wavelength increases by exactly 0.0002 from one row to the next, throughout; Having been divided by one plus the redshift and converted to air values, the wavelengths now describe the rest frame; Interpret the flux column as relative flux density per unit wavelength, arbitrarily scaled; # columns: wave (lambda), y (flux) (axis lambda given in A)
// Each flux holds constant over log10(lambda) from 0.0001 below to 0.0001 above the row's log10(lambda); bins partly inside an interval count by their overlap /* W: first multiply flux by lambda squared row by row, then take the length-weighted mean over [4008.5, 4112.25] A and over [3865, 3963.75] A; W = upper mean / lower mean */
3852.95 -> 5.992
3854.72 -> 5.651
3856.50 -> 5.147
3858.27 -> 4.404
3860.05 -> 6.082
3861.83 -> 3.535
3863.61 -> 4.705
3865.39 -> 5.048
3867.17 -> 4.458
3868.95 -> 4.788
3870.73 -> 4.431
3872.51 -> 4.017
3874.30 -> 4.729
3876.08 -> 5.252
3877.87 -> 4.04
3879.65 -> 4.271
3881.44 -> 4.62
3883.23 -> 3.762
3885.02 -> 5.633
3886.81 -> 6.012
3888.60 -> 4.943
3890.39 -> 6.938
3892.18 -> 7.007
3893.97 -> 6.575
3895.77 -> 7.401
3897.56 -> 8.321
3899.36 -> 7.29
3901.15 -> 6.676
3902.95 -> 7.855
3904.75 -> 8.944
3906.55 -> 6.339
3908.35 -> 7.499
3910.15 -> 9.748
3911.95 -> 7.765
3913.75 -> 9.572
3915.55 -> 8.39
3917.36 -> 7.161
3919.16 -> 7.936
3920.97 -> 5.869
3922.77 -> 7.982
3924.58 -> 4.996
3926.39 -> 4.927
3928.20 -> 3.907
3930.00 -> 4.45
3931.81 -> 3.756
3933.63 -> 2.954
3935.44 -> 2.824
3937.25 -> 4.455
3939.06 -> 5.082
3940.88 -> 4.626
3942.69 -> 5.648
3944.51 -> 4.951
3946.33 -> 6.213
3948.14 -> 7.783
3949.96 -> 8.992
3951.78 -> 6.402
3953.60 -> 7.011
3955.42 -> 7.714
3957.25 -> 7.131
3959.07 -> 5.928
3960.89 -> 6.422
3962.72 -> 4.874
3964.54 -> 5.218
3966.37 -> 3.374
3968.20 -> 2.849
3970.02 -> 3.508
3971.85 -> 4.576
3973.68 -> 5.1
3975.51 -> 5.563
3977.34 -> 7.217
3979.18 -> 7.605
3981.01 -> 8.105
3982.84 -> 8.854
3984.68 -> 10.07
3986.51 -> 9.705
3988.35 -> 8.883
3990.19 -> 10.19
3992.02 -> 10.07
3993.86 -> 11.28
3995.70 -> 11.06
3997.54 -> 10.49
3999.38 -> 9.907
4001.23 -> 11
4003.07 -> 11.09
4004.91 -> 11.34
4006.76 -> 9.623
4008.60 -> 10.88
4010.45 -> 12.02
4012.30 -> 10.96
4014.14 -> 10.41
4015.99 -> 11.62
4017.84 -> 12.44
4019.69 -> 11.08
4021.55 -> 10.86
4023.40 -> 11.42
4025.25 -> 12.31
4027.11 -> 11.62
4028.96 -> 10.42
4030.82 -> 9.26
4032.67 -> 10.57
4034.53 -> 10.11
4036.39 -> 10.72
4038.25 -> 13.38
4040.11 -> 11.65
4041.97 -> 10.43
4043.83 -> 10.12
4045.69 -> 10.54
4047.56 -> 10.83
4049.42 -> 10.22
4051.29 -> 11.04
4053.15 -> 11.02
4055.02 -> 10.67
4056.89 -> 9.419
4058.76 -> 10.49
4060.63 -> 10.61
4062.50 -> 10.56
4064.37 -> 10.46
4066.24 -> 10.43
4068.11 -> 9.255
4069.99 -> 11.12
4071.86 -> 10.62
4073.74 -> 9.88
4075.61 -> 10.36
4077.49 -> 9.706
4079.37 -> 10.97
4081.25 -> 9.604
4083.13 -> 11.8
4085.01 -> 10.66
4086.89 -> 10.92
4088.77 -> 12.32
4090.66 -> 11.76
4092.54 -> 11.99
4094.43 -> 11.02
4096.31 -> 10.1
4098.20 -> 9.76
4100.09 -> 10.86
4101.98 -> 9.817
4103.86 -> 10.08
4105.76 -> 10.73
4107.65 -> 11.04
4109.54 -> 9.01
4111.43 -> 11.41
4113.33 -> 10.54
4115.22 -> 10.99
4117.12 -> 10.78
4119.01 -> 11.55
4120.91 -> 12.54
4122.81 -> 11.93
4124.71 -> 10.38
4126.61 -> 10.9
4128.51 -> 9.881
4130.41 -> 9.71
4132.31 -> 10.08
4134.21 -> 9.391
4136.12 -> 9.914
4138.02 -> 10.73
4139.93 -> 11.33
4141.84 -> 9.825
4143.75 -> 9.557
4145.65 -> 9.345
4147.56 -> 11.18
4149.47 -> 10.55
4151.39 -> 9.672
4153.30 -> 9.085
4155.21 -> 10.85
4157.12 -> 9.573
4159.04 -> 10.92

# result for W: 1.91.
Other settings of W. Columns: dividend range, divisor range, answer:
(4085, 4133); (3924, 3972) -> 2.24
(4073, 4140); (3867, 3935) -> 1.94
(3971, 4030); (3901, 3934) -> 1.55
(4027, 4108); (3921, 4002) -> 1.68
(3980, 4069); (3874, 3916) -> 1.70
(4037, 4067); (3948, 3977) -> 1.96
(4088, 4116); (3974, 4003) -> 1.22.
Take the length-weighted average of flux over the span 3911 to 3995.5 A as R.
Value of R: 6.52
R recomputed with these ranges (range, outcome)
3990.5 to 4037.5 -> 10.9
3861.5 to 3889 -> 4.66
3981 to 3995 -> 9.77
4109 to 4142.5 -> 10.6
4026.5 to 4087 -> 10.6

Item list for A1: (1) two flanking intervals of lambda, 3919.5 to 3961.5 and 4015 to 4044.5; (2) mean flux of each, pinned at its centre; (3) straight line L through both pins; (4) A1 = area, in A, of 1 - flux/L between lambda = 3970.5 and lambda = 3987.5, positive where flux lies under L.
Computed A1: 1.6 A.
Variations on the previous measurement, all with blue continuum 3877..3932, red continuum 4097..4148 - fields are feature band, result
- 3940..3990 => 7.3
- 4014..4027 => -4.4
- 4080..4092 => -1.7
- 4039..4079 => -5.0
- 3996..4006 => -3.0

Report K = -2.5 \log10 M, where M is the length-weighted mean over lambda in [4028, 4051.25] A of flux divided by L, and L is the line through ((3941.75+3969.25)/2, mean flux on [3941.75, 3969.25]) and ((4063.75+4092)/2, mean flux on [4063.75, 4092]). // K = -0.162 mag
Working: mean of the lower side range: 6.02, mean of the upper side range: 10.7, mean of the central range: 10.7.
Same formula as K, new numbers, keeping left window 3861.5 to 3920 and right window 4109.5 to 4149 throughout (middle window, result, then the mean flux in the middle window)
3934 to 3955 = 0.245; 5.79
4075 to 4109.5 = -0.086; 10.7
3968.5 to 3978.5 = 0.455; 5.11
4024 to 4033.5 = -0.236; 10.9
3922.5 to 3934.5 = 0.459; 4.54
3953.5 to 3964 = 0.165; 6.43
